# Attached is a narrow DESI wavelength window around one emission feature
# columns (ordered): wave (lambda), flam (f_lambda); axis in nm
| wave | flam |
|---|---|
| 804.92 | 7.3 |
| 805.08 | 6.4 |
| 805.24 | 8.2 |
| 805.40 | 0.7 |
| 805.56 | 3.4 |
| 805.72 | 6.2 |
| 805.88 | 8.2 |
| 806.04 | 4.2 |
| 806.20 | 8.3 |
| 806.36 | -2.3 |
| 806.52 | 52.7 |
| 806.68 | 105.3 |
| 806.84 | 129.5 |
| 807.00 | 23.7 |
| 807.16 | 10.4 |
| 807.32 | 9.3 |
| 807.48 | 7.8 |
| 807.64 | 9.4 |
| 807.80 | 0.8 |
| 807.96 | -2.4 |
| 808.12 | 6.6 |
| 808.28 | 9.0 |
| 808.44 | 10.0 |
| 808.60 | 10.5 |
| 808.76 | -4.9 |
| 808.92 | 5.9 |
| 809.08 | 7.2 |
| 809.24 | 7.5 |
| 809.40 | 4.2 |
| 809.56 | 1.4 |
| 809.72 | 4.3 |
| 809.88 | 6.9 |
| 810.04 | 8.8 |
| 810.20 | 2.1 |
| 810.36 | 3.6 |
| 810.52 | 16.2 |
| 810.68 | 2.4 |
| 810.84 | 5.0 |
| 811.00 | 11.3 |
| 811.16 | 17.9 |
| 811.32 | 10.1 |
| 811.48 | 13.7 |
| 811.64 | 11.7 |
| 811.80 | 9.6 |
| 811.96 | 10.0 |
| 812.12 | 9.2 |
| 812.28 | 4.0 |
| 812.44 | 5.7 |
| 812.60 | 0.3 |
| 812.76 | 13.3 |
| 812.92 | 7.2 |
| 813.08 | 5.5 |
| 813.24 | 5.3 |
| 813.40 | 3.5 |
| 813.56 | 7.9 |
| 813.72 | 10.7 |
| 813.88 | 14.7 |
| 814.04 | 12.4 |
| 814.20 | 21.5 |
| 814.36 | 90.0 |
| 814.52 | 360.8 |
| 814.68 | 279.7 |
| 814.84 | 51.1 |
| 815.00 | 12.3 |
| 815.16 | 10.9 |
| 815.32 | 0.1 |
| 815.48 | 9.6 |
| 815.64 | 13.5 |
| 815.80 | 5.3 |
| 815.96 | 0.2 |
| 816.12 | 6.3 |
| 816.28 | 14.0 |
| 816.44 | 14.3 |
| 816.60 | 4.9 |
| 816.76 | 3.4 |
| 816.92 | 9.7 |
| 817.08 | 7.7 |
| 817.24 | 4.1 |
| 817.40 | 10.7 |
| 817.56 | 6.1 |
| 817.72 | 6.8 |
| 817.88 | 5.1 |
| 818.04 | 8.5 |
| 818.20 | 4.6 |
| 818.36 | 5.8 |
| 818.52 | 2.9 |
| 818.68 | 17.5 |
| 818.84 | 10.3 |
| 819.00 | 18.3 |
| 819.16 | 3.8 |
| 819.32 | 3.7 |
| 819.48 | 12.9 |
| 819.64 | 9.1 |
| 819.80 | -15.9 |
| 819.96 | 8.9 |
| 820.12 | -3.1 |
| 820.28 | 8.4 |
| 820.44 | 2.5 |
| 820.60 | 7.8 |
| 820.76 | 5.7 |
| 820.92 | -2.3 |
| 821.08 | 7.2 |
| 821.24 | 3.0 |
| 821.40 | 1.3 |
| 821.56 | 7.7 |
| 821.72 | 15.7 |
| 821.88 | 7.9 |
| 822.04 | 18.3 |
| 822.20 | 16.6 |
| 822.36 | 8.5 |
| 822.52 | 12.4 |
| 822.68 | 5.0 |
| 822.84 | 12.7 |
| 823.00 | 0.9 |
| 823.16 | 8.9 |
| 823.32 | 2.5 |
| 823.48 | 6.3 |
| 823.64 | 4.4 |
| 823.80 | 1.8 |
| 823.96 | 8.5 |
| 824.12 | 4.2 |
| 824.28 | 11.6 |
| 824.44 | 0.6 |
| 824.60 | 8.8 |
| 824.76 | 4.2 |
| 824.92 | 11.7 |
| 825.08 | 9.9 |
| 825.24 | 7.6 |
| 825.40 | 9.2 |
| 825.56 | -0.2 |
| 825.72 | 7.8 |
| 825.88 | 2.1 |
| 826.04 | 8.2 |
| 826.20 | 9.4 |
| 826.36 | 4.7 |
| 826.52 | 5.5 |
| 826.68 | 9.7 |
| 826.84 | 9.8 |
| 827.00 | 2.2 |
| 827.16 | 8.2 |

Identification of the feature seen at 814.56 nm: [O III] 5007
